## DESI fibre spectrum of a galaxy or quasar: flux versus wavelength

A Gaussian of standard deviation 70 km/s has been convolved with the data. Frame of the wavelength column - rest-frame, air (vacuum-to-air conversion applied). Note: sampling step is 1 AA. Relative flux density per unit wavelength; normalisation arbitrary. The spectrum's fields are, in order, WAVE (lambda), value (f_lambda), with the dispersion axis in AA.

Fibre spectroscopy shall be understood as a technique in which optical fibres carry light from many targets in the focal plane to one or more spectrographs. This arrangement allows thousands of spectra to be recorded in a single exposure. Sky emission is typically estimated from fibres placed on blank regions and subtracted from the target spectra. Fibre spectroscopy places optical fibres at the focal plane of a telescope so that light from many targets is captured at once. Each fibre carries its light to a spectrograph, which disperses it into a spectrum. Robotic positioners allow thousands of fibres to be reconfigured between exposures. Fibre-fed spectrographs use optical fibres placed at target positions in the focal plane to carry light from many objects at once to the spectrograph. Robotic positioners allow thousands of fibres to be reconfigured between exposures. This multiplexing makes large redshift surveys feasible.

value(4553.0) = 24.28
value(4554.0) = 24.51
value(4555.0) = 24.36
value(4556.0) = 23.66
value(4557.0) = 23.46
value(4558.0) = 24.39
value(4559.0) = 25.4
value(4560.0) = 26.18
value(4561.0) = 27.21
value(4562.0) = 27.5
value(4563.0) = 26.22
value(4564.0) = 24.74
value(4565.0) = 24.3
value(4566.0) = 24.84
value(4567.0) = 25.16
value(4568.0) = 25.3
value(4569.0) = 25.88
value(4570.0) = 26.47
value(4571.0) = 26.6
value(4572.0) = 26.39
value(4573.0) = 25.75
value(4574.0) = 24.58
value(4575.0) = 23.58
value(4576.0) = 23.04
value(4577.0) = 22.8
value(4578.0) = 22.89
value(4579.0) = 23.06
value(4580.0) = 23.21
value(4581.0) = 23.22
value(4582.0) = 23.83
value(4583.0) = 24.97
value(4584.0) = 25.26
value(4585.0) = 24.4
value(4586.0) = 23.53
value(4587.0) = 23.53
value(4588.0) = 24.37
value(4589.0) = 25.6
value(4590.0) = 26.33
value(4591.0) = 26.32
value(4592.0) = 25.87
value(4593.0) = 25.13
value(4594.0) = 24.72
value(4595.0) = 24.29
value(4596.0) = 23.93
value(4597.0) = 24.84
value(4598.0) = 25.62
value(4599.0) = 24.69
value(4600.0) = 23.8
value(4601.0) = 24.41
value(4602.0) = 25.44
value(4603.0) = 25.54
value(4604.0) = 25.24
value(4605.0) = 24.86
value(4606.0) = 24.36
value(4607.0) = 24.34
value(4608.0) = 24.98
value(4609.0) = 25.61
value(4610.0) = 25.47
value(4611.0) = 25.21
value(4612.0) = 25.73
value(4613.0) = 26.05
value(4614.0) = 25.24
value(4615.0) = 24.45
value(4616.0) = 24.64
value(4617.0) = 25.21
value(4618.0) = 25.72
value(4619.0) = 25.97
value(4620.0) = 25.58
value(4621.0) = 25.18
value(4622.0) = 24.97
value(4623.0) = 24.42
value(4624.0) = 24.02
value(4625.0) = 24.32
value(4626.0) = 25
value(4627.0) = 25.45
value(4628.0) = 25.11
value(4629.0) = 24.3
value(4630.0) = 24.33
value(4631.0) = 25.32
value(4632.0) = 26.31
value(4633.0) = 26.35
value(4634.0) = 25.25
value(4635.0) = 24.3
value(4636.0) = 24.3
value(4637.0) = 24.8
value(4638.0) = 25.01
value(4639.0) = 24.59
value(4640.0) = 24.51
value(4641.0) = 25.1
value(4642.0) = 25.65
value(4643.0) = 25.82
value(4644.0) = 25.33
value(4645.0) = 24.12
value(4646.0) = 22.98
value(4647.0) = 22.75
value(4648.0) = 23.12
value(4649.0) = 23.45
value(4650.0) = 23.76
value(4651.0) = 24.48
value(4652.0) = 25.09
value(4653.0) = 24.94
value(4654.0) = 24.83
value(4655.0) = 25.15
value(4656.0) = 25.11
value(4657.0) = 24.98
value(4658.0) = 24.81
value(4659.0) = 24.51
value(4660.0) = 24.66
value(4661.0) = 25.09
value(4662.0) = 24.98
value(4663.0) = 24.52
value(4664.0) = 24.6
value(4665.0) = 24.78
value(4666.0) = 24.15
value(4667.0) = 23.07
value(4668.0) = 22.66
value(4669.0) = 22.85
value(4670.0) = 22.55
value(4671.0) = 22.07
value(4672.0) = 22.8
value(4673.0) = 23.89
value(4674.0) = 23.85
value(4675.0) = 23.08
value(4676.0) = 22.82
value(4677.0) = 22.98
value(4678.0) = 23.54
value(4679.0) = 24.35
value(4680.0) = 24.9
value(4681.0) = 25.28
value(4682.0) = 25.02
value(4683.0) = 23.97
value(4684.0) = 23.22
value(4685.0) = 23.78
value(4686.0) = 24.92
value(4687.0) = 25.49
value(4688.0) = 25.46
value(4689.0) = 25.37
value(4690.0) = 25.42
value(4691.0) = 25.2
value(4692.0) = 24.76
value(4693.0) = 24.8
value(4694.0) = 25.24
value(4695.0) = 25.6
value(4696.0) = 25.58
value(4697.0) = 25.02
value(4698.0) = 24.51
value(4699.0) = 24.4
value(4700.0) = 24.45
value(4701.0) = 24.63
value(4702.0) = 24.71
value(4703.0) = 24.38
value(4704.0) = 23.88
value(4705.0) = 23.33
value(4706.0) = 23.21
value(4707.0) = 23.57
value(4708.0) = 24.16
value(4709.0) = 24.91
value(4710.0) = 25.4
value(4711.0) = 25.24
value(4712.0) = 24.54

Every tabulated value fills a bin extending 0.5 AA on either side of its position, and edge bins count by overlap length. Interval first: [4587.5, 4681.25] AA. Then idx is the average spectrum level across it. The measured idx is 24.6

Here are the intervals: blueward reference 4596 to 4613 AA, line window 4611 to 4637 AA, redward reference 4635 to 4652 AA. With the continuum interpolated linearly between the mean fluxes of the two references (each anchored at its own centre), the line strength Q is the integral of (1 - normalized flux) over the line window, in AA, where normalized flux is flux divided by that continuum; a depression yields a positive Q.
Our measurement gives -0.42 AA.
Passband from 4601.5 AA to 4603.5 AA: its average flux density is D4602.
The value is 25.5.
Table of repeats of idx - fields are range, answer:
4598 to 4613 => 25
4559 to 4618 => 25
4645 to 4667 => 24.4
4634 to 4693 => 24.3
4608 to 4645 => 25.1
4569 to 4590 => 24.4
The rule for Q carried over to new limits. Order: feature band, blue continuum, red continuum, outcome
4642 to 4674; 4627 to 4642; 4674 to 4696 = 0.8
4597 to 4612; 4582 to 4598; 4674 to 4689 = -0.1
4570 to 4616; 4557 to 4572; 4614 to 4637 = 1.1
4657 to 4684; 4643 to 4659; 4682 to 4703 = 0.7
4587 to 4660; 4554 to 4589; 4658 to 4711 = -1.1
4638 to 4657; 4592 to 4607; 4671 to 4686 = -0.3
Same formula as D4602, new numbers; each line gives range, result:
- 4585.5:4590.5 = 24.7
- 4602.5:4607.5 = 24.9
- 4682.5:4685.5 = 23.7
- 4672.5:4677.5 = 23.3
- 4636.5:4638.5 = 24.9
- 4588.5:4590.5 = 26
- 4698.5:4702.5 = 24.5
